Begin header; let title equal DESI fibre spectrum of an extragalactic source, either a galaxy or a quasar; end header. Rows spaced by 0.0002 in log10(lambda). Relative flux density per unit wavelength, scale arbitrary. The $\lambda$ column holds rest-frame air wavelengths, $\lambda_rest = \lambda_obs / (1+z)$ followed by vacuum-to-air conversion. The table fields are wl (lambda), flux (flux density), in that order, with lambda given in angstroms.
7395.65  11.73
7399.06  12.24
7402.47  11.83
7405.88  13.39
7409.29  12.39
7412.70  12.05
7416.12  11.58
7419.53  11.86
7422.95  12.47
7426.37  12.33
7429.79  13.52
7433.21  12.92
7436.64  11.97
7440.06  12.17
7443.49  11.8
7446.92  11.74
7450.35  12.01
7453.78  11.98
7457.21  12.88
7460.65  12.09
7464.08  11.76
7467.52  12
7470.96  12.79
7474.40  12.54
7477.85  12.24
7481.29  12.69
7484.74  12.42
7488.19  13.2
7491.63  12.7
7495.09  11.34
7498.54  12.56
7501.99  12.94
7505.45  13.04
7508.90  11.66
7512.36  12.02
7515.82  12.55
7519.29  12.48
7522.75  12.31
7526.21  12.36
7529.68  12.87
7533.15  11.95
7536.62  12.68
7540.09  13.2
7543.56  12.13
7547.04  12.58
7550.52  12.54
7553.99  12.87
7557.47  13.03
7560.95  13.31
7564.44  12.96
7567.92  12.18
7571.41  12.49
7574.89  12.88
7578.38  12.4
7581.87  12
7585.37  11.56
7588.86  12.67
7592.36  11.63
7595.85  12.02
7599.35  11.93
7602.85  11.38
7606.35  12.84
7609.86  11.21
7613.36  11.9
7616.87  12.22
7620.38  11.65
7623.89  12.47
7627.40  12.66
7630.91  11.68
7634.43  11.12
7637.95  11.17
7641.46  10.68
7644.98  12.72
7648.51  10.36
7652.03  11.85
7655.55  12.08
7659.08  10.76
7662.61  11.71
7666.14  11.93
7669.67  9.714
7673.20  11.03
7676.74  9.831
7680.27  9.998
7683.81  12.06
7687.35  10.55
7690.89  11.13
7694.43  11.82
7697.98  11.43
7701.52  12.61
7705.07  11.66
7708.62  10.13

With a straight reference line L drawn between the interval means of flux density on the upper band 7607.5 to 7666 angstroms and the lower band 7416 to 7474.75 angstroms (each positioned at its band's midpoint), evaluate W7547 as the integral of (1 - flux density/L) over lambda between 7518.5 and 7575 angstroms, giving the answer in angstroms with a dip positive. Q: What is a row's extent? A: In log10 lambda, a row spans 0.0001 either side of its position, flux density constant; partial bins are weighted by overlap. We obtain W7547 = -3.3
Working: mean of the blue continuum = 12.3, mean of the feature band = 12.6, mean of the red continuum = 11.7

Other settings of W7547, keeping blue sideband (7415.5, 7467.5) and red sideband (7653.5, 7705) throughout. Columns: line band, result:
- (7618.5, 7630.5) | -0.8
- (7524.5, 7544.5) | -1.2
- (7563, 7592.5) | -1.8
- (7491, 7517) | -0.8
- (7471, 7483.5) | -0.5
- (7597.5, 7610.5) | -0.4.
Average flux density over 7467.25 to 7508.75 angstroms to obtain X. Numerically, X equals 12.5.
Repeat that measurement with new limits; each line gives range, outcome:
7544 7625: 12.3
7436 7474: 12.1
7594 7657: 11.8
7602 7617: 11.9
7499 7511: 12.5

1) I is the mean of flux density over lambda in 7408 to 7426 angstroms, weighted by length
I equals 12.1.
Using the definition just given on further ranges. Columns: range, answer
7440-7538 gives 12.3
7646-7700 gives 11.1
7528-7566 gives 12.7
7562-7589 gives 12.4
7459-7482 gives 12.3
